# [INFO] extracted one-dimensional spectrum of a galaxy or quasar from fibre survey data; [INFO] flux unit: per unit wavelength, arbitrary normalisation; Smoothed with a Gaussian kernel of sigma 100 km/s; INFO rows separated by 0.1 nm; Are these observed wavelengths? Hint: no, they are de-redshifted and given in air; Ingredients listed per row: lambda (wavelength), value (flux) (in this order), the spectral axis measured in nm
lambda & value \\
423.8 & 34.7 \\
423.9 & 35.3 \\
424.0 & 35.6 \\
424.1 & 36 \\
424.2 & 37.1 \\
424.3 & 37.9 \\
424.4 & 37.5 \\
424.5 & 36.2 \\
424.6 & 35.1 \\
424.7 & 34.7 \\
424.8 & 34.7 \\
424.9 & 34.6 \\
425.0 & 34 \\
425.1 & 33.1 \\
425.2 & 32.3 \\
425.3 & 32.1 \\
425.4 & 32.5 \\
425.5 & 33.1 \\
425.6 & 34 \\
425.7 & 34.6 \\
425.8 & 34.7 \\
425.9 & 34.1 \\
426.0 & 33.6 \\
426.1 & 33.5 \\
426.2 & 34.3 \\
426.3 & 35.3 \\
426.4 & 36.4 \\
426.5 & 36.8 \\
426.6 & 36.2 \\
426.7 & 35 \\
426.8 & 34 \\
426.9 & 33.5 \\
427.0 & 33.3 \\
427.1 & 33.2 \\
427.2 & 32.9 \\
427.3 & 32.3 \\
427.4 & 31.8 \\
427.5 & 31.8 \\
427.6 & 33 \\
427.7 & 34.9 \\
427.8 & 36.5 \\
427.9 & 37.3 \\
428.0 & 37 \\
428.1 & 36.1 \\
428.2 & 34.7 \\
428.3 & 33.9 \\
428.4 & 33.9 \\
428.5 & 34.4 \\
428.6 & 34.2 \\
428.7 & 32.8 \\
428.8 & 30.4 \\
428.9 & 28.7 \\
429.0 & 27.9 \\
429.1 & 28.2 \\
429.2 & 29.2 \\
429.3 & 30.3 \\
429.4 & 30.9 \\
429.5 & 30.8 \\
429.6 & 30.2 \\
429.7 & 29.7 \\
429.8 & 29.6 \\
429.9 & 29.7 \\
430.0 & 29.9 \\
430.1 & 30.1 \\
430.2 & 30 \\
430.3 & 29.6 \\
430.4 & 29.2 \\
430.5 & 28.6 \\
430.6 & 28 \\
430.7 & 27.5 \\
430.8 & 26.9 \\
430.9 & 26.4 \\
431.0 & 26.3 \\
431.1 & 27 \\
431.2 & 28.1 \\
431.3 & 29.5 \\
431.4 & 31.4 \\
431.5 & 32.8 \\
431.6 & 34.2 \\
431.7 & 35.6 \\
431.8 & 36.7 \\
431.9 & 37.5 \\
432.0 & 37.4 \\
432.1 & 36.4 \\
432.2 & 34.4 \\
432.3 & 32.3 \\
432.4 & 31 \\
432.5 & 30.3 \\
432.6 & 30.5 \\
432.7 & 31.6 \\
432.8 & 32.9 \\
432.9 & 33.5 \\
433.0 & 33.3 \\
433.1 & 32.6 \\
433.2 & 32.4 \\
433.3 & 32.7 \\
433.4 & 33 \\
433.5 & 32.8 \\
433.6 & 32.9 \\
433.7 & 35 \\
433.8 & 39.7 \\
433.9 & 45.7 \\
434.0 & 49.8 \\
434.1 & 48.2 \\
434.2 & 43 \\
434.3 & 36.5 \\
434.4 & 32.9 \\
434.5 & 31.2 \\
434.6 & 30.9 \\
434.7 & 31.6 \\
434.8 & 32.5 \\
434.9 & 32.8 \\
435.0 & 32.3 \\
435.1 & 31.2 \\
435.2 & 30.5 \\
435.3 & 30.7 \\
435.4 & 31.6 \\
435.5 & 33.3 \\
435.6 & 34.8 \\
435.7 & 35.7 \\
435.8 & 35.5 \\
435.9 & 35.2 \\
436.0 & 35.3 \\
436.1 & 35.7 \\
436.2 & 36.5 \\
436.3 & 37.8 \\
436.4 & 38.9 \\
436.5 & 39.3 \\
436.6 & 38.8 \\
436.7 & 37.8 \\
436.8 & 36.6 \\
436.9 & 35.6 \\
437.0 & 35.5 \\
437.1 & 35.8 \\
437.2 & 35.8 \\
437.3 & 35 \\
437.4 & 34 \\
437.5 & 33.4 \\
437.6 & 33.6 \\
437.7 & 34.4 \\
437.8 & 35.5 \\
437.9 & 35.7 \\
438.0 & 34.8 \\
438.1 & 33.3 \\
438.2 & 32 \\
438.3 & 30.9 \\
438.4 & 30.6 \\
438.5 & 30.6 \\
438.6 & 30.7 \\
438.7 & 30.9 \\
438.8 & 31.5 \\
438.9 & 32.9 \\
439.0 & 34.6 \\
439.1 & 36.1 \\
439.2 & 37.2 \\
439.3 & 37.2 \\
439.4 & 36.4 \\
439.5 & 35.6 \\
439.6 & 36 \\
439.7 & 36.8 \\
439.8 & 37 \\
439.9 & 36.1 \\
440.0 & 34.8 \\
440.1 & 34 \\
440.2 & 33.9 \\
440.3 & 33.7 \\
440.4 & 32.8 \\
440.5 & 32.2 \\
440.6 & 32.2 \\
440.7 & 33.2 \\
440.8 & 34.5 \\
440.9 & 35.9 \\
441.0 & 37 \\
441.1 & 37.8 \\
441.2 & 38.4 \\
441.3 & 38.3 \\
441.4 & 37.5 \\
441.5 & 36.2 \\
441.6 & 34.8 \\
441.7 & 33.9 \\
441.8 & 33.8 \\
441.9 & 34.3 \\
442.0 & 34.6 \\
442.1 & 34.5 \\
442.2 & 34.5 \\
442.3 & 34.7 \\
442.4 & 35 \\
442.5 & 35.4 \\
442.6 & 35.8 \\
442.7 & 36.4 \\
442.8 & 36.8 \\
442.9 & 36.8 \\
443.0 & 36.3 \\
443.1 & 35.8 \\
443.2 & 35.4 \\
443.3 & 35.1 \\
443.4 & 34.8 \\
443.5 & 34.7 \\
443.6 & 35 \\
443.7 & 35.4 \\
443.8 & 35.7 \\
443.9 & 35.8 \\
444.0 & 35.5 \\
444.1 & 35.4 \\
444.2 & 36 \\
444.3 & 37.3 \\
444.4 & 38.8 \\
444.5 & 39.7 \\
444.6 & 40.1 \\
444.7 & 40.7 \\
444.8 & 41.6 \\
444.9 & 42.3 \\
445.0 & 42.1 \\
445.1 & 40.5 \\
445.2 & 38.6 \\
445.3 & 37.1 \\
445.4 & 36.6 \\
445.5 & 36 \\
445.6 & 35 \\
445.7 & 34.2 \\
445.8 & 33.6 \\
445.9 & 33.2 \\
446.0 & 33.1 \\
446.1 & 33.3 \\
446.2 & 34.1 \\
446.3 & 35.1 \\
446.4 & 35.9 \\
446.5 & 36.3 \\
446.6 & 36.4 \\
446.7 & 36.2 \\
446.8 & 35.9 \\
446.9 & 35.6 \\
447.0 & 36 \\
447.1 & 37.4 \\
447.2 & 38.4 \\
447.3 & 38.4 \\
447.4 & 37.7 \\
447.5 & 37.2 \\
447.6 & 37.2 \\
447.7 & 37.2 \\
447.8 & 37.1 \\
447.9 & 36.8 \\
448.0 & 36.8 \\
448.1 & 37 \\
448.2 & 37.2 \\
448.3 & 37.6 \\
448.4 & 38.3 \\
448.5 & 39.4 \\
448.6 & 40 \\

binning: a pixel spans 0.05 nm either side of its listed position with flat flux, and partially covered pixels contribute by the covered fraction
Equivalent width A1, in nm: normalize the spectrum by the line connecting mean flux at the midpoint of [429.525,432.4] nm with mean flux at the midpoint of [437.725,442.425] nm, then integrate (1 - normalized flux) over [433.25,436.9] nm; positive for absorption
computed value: -0.36 nm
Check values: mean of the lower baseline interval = 30.9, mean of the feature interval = 35.8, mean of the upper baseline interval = 34.6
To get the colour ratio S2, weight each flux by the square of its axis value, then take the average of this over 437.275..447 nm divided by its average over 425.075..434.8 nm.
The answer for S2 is 1.13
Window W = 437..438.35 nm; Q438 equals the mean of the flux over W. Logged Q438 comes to 34.2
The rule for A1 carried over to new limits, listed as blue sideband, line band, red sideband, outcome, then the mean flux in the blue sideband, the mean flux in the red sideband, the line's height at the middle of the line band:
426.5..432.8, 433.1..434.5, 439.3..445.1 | -0.18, 31.9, 36.1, 33.3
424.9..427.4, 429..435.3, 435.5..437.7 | 0.47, 33.9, 35.9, 35.1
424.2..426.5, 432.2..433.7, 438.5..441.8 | 0.10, 34.6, 34.9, 34.8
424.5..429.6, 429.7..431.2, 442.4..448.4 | 0.24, 33.4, 36.7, 34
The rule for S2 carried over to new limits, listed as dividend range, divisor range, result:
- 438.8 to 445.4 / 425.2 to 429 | 1.14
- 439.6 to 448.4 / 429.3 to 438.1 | 1.13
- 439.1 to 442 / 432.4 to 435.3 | 1.06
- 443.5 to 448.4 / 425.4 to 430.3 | 1.22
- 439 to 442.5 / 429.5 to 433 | 1.19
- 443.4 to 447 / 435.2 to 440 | 1.09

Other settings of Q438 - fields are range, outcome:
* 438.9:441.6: 35.5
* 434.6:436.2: 33.3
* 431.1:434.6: 34.8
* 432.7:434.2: 36.8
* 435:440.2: 34.7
